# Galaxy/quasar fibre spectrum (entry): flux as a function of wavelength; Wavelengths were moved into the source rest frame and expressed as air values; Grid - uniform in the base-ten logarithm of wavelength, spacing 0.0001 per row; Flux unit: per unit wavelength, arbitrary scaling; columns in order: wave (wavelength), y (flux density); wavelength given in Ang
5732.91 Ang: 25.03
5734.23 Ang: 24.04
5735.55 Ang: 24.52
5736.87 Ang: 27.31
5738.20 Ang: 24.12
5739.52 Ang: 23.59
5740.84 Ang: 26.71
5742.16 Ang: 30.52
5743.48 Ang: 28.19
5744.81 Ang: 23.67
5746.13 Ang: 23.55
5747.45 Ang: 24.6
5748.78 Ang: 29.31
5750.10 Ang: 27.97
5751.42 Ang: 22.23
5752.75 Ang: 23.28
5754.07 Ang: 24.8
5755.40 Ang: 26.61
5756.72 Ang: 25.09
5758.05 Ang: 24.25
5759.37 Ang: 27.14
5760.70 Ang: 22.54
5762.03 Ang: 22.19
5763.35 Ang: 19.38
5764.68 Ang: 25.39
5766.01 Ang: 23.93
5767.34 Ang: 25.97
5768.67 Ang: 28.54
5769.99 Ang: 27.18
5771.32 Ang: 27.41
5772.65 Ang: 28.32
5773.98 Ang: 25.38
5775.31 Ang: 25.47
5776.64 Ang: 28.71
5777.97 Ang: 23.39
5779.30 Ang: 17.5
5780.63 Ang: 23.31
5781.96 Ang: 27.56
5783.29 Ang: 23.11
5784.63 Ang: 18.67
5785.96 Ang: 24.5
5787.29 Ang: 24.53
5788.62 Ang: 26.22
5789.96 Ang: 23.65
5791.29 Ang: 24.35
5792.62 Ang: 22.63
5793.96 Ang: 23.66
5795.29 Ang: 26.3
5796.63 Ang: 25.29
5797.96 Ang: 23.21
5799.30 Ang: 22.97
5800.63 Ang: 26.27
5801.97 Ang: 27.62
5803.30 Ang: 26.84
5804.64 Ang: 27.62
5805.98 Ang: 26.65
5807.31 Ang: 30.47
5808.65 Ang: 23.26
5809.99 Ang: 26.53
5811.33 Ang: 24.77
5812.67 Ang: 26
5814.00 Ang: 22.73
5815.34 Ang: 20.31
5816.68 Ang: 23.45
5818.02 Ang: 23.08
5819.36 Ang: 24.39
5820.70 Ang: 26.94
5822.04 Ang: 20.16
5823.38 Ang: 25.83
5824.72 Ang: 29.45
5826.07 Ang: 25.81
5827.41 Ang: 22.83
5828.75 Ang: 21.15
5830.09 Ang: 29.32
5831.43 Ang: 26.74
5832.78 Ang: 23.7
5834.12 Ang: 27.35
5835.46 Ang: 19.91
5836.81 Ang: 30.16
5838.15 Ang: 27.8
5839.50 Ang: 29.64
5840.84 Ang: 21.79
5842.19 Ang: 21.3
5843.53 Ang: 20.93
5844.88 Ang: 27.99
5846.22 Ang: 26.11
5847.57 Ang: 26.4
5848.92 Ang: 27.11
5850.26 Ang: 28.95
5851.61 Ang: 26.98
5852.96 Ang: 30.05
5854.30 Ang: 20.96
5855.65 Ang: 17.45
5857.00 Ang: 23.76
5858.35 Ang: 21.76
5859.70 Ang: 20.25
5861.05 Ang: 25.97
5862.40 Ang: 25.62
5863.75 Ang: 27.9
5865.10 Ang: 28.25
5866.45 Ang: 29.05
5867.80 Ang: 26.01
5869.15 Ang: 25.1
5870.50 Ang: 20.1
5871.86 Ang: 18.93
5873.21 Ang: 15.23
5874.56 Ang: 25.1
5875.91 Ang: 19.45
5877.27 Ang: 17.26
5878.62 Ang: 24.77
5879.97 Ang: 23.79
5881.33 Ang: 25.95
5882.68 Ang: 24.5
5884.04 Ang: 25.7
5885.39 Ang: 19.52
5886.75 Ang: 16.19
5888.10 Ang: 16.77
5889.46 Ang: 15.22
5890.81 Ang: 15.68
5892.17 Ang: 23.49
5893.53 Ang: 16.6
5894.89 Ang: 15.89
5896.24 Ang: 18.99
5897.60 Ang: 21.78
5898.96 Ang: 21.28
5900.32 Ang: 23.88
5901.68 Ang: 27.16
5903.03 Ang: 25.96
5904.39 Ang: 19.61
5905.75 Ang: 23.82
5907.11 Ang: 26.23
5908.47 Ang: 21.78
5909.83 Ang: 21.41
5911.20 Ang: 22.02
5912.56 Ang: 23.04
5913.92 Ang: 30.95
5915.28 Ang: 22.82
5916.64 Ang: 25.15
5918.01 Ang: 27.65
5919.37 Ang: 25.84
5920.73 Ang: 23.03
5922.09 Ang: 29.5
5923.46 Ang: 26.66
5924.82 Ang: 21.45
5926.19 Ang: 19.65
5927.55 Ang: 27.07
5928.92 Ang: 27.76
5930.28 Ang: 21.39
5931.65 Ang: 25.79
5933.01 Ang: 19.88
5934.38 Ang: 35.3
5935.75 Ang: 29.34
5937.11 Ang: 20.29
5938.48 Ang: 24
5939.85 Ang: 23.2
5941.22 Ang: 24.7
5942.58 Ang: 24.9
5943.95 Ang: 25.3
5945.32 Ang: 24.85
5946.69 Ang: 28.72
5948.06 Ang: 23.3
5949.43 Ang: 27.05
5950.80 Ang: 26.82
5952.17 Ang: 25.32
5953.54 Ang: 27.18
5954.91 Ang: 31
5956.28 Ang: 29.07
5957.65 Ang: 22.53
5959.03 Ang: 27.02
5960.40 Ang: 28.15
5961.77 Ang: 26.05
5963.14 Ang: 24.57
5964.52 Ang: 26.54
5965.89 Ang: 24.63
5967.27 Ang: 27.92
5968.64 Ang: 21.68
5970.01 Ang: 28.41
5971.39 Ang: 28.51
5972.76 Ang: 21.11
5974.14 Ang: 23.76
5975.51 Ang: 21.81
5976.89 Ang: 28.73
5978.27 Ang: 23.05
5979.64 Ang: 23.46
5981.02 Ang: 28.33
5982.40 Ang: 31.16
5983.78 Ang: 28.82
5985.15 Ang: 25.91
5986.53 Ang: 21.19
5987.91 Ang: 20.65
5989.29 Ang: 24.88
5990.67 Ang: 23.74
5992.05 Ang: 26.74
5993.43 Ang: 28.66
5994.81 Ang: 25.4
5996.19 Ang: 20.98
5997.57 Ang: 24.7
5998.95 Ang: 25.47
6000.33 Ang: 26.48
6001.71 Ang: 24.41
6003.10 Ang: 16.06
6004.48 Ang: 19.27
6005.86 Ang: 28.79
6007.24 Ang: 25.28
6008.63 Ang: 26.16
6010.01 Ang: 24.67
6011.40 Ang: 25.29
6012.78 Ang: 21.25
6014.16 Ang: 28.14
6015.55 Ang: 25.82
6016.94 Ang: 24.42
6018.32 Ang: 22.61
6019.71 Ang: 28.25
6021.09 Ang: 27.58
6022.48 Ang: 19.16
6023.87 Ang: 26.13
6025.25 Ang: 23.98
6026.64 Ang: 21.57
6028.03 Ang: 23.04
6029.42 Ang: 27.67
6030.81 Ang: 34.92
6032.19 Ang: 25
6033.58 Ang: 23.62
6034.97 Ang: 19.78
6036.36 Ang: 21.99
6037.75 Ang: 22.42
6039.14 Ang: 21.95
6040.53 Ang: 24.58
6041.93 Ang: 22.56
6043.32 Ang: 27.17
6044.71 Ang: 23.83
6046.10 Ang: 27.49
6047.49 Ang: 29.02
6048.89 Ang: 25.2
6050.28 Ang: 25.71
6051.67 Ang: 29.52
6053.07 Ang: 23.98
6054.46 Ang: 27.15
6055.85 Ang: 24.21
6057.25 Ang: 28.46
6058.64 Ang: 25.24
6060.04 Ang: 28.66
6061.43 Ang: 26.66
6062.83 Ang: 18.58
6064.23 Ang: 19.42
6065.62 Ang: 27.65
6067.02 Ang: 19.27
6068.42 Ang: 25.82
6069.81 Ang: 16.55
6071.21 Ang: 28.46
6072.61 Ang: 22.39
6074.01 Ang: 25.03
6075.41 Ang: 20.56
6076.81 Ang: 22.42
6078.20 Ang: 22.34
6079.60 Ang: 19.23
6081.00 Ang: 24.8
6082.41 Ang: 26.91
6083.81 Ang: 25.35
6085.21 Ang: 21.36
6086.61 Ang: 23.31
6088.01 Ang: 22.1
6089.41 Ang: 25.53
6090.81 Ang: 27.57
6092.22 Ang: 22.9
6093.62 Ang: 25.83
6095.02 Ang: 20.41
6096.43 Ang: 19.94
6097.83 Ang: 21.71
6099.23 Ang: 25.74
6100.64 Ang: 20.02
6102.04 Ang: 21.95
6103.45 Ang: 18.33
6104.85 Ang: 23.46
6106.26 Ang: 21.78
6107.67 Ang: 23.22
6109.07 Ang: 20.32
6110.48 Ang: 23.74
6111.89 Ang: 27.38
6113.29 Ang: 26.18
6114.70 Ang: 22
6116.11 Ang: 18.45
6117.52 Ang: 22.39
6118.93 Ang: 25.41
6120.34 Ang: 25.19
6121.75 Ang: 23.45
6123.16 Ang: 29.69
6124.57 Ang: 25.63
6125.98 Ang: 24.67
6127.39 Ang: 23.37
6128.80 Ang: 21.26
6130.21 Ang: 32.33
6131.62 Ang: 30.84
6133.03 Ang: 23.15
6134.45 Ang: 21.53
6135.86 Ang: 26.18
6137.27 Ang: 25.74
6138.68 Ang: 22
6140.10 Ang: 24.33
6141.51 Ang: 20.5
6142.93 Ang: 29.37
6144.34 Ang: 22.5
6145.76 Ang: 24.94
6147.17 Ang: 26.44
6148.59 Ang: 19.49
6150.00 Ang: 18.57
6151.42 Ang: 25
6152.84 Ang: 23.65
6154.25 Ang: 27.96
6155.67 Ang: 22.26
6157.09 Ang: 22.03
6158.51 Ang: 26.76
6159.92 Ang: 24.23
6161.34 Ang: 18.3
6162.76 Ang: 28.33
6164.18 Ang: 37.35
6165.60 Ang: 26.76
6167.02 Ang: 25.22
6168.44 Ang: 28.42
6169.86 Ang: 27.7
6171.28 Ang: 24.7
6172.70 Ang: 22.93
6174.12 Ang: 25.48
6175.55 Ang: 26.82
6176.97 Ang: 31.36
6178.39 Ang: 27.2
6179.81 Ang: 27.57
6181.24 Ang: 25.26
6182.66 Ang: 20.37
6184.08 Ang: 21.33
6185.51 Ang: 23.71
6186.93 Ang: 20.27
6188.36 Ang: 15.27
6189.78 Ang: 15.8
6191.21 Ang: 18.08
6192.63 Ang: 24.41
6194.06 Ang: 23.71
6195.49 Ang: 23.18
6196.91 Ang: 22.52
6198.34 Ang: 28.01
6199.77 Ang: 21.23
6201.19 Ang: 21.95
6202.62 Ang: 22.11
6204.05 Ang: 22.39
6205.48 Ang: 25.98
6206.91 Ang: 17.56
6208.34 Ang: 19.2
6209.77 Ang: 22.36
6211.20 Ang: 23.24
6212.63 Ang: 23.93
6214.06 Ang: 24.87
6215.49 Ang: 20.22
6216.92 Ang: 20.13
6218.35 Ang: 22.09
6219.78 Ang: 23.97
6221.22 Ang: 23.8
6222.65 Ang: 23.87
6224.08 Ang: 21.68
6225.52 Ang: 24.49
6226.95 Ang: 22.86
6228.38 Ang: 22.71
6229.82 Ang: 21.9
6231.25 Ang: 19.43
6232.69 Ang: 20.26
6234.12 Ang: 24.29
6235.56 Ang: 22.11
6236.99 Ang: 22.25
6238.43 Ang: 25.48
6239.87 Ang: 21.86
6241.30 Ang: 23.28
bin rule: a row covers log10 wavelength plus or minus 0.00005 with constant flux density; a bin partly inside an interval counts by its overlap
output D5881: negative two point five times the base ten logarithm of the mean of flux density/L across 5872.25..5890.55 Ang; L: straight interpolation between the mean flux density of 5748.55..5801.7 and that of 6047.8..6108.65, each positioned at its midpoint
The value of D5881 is 0.18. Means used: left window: 24.7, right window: 23.6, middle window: 20.6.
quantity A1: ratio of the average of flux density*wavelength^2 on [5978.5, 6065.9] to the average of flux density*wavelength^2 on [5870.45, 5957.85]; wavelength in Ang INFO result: 1.1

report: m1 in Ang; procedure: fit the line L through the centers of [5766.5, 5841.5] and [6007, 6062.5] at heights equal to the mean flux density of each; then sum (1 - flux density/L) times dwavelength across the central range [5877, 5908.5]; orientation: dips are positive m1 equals 4.74 Ang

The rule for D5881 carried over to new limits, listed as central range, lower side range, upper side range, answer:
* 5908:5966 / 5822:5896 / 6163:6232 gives -0.09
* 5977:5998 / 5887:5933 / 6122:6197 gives -0.09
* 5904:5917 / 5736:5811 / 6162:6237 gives 0.04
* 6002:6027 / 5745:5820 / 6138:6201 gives 0.01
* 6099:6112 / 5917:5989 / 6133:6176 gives 0.13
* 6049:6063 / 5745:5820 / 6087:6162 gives -0.09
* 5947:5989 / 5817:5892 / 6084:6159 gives -0.09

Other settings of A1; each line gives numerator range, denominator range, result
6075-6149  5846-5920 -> 1.11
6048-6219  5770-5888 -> 1.08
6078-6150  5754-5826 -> 1.06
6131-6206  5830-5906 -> 1.15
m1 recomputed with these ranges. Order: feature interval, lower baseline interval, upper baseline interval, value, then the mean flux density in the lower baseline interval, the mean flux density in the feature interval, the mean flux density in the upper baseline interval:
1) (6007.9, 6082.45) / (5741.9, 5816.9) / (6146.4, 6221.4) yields -1.3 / 25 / 24.5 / 23.6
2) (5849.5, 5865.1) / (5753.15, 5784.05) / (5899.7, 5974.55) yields 0.3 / 24.9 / 24.7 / 25.3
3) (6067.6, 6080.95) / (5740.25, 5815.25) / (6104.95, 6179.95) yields 1.3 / 25.1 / 22.6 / 24.9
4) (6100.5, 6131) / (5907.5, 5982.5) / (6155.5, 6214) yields 0.7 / 25.4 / 23.7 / 23.8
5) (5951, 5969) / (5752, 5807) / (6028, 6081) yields -1.3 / 24.8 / 26.4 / 24.4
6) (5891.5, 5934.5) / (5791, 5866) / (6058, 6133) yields 1.6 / 25.1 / 23.7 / 23.6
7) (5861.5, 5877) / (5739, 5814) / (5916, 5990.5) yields 1.1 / 25.1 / 23.6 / 25.5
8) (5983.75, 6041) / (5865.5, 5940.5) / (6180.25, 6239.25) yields -4.3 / 23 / 24.4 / 22.2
